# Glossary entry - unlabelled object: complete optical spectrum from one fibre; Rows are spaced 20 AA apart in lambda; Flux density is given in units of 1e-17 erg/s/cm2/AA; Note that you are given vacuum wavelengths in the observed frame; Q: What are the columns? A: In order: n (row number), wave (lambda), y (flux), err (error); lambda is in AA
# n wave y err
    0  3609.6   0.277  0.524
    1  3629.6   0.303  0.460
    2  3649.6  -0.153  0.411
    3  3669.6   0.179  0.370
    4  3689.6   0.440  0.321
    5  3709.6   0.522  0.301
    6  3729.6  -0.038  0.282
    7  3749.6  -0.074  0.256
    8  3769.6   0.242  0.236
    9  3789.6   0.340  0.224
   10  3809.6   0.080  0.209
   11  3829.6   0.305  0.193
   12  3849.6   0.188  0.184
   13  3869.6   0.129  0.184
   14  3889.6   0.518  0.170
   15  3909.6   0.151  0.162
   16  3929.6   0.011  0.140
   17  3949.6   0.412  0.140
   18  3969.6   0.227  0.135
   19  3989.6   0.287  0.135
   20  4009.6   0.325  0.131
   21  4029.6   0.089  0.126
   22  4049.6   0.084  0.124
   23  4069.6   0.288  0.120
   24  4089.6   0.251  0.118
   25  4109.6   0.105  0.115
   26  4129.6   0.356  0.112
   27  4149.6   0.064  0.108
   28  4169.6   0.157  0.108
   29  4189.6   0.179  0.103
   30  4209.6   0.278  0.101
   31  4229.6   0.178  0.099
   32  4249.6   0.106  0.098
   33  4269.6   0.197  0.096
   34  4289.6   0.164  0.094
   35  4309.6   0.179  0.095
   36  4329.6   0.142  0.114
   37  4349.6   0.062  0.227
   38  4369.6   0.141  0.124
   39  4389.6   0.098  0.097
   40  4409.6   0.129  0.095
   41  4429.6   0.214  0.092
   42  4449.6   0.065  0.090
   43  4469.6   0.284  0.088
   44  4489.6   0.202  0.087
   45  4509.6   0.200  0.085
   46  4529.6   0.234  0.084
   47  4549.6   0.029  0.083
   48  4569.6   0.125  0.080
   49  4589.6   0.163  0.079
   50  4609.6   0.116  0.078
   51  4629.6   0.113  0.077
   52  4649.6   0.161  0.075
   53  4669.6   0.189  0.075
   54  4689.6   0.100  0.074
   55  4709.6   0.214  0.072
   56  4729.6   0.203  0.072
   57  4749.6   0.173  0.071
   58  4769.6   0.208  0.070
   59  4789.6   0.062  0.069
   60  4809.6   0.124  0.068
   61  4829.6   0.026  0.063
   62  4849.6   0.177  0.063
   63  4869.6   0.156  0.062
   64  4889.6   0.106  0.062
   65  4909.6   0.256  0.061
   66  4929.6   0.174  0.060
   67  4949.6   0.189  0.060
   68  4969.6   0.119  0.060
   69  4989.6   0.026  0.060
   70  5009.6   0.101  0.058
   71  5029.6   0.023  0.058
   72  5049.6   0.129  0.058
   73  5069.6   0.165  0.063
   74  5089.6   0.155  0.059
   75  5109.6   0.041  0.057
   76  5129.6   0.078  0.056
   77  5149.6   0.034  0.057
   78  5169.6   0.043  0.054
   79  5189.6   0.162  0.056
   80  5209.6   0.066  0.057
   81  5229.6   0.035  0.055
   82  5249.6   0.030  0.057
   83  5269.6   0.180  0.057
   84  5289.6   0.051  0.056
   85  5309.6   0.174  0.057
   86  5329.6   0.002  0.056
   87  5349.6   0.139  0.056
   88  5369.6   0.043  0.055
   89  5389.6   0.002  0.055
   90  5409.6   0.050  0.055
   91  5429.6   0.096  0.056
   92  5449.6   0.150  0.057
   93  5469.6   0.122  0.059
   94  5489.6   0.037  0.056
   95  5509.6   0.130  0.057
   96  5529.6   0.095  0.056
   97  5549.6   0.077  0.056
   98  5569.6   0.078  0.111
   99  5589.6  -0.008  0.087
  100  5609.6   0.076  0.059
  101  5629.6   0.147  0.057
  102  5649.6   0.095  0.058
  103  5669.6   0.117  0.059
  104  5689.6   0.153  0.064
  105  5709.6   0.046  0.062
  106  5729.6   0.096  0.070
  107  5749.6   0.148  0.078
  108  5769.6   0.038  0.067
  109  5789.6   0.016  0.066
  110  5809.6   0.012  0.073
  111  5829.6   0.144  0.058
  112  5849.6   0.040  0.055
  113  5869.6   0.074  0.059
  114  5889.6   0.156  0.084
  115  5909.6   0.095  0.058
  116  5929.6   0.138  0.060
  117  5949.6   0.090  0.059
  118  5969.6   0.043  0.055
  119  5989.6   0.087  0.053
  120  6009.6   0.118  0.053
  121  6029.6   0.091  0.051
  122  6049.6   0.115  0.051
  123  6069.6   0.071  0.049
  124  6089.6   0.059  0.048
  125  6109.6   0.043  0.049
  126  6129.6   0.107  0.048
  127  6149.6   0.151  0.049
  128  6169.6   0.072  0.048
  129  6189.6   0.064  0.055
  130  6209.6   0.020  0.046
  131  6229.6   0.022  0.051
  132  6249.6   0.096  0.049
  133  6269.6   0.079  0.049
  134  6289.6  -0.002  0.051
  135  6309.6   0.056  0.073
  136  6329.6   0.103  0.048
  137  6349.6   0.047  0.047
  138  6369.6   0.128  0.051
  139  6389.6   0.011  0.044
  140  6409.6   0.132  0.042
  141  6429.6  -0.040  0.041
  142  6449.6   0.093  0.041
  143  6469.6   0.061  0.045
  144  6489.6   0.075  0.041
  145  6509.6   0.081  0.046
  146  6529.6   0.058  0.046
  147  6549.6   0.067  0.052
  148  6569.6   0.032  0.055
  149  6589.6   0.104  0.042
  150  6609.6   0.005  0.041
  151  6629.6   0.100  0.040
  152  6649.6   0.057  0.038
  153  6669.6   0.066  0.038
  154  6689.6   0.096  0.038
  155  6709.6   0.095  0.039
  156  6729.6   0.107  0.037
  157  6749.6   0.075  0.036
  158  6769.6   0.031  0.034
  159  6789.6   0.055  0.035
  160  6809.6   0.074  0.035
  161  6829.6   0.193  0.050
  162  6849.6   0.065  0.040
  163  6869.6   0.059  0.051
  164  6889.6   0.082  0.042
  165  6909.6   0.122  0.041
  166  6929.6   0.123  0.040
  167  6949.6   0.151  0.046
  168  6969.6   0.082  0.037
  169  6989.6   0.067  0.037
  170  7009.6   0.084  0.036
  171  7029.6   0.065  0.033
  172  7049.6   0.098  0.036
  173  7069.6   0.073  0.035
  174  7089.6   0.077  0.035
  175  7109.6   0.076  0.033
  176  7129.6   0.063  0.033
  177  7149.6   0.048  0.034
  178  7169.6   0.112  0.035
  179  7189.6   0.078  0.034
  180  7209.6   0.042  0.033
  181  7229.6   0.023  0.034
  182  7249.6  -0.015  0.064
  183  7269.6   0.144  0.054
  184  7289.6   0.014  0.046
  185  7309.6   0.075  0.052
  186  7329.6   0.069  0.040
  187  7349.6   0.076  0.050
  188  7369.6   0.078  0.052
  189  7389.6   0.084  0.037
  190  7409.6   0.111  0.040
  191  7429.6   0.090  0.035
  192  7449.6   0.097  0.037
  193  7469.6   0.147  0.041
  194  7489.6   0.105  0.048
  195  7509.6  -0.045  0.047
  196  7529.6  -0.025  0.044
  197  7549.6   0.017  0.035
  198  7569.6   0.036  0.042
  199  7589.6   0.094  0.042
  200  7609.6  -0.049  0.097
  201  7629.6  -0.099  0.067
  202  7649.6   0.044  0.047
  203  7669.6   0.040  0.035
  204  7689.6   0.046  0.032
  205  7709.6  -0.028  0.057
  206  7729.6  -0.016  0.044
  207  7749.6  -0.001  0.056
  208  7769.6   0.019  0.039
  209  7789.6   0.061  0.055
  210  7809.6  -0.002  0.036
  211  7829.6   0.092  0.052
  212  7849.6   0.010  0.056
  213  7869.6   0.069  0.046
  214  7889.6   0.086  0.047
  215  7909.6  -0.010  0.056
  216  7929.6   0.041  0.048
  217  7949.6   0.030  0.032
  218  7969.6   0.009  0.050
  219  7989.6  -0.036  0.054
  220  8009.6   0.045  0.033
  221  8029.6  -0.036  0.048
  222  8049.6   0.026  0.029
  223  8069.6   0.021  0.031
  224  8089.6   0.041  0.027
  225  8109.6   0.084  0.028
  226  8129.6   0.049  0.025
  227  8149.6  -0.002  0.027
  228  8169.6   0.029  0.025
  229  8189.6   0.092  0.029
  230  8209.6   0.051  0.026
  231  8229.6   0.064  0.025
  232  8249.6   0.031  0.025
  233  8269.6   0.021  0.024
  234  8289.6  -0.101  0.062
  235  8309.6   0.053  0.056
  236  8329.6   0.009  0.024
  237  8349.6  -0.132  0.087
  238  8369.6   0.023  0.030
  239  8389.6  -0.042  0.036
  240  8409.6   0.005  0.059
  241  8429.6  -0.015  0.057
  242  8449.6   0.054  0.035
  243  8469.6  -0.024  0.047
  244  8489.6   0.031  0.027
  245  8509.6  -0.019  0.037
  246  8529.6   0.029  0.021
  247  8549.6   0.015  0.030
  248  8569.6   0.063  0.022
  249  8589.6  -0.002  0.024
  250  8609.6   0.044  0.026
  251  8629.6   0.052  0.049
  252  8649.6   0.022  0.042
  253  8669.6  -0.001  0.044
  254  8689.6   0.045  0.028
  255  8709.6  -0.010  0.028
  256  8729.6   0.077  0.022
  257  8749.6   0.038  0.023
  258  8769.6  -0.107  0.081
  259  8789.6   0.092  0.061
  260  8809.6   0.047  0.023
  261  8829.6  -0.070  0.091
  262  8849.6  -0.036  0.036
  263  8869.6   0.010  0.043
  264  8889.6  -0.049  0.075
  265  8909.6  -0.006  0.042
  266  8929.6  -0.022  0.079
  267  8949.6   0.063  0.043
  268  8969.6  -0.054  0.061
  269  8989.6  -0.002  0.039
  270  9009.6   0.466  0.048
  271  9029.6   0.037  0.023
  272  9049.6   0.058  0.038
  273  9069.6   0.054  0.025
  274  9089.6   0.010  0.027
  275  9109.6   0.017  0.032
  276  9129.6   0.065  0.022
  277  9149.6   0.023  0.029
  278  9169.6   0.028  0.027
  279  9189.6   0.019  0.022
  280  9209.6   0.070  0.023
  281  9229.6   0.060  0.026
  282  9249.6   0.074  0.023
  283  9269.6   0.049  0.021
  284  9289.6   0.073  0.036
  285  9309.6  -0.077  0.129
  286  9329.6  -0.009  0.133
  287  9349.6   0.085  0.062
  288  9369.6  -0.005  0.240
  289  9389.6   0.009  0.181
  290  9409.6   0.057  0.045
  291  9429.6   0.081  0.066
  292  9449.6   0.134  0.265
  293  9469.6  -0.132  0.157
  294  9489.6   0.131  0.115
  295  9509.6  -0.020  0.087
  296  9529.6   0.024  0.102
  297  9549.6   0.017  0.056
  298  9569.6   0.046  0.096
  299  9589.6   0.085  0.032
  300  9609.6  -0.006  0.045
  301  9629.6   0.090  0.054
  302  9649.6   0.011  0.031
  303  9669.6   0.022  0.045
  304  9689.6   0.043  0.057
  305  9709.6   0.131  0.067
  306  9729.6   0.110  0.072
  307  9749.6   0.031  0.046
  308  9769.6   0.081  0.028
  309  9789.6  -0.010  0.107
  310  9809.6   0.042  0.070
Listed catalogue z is 1.416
